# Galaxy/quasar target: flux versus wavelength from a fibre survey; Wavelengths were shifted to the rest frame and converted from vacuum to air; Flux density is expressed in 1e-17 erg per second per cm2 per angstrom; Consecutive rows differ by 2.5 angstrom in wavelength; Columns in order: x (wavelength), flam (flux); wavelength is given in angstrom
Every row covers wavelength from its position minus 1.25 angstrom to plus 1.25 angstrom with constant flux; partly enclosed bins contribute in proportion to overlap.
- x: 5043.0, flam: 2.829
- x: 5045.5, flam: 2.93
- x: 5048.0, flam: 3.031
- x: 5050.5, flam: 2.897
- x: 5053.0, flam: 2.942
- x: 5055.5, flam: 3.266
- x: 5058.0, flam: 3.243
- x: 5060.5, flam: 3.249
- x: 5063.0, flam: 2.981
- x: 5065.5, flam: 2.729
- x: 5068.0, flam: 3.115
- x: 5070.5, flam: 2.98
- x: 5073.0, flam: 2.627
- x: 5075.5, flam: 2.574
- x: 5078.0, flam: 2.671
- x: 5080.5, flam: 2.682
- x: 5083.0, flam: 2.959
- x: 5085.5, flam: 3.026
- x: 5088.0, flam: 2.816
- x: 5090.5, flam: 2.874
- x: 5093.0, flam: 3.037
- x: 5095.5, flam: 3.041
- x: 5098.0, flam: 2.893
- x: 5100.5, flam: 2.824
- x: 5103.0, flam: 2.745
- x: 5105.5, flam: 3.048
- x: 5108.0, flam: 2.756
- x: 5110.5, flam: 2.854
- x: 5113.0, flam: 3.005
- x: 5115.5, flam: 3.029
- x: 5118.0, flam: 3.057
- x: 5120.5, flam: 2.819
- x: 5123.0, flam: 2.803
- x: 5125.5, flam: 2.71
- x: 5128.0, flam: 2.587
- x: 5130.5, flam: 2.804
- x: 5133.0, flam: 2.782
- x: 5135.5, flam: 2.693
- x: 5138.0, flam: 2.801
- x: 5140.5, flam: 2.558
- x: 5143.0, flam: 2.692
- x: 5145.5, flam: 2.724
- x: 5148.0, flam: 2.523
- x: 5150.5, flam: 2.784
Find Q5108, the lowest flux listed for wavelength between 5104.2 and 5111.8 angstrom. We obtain 2.756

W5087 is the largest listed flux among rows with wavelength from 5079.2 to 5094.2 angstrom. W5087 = 3.037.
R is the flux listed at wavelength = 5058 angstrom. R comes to 3.243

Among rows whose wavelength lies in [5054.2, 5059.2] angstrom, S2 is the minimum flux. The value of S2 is 3.243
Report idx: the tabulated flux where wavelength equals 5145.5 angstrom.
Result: 2.724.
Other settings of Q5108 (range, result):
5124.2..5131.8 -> 2.587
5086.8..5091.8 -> 2.816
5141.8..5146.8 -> 2.692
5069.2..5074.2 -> 2.627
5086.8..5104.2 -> 2.745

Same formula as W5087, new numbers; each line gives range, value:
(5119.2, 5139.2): 2.819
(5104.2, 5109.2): 3.048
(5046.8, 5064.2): 3.266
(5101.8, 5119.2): 3.057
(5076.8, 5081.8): 2.682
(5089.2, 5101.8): 3.041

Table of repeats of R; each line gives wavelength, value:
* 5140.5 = 2.558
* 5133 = 2.782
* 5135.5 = 2.693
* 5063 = 2.981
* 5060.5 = 3.249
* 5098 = 2.893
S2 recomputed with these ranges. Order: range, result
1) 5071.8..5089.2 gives 2.574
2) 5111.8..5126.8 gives 2.71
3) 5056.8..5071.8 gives 2.729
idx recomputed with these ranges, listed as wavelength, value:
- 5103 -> 2.745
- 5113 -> 3.005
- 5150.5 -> 2.784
